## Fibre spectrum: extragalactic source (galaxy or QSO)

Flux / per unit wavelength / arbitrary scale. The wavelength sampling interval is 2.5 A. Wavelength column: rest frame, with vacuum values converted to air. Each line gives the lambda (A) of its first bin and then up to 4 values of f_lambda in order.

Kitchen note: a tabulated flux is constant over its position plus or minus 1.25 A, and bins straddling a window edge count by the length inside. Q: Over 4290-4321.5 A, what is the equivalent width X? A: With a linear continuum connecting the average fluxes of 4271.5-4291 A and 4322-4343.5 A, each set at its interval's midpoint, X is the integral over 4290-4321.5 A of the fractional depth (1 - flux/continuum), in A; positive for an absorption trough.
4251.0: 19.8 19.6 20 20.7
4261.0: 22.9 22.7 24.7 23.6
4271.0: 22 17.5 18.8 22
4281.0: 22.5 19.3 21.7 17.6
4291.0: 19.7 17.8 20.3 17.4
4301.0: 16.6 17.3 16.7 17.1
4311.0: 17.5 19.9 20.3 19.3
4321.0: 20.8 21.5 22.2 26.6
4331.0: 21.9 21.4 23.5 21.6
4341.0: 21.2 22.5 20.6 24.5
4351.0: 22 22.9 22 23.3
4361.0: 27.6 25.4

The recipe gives 4.04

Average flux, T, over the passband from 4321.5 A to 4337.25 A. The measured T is 22.8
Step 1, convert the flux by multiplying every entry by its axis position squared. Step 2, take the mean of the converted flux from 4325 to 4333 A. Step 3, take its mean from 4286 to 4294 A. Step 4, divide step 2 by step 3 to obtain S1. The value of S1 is 1.3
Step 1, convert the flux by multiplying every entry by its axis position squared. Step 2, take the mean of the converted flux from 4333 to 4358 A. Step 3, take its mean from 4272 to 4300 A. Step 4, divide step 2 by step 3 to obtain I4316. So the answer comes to 1.17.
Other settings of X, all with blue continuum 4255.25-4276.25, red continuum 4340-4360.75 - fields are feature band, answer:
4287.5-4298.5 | 1.6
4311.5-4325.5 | 1.2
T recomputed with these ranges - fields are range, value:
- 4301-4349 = 20.7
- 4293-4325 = 18.7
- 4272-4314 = 18.8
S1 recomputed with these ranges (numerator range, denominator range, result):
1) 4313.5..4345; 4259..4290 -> 1.05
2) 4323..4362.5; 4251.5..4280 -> 1.11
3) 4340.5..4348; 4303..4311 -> 1.30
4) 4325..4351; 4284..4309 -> 1.26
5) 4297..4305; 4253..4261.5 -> 0.85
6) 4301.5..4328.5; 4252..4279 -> 0.94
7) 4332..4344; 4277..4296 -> 1.12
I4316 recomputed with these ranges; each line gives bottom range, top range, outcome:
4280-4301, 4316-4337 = 1.16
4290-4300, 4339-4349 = 1.20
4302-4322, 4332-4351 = 1.21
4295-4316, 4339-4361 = 1.29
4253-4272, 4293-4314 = 0.82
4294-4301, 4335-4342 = 1.23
